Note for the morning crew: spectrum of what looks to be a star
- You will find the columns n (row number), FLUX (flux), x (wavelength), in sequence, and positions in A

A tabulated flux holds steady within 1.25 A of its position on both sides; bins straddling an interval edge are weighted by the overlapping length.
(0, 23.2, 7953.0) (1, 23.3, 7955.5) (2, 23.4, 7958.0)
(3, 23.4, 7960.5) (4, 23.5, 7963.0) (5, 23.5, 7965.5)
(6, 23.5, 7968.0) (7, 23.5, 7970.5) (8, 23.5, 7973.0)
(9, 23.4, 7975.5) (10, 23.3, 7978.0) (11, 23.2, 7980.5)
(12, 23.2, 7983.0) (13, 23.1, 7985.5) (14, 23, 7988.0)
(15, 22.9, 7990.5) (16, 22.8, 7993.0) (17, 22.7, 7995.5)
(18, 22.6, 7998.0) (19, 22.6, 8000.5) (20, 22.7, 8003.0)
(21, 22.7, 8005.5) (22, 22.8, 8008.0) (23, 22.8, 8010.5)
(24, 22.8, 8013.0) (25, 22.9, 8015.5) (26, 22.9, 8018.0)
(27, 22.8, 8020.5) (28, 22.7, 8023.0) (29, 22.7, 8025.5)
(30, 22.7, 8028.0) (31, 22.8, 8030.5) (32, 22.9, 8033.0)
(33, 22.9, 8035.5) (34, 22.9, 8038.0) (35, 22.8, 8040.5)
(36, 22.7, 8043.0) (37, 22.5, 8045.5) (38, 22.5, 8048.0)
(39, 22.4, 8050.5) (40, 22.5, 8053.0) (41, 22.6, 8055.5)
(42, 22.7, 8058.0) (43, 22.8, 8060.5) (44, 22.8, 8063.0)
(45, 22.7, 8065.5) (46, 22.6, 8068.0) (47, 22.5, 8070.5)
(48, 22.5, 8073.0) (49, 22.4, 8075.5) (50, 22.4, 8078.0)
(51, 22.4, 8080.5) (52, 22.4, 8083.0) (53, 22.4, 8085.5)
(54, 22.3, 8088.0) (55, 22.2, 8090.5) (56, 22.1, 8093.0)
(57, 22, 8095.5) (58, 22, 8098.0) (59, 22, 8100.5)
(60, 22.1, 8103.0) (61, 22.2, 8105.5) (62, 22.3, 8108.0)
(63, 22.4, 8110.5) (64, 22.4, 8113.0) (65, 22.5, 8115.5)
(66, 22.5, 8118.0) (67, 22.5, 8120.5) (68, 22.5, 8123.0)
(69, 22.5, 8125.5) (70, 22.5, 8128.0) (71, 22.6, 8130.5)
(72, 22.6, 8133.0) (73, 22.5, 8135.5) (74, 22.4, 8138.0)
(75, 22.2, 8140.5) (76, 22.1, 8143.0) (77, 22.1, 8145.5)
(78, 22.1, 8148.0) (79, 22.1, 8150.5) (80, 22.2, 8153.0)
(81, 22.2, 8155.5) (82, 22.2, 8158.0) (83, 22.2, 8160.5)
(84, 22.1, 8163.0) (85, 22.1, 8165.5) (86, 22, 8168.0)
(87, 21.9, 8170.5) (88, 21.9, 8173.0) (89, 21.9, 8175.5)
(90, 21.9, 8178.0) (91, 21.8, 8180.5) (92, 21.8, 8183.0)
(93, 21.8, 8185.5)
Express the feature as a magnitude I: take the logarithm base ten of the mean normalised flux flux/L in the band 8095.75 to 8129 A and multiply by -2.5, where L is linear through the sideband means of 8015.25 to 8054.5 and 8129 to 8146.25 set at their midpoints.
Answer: 0.01 mag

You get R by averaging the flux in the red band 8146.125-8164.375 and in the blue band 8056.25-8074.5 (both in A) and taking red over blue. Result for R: 0.98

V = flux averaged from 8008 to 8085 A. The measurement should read 22.7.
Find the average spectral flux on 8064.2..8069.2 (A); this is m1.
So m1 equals 22.7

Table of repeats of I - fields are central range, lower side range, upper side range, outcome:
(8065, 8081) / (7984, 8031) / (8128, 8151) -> 0.00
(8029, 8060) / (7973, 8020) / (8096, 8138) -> 0.00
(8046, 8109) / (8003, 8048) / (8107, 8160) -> 0.01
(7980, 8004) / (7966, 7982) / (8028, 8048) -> 0.02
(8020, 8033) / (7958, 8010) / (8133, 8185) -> 0.00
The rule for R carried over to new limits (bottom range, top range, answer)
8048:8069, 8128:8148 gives 0.99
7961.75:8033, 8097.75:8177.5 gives 0.97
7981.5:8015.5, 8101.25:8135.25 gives 0.98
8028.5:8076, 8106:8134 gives 0.99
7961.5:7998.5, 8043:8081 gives 0.97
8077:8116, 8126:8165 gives 1.00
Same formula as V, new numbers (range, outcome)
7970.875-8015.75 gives 23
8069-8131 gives 22.3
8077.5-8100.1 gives 22.2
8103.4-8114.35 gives 22.3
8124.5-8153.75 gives 22.3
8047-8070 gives 22.6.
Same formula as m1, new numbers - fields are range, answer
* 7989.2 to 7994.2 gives 22.9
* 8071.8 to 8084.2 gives 22.4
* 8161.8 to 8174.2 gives 22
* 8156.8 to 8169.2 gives 22.1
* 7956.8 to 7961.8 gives 23.4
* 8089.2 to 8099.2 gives 22.1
